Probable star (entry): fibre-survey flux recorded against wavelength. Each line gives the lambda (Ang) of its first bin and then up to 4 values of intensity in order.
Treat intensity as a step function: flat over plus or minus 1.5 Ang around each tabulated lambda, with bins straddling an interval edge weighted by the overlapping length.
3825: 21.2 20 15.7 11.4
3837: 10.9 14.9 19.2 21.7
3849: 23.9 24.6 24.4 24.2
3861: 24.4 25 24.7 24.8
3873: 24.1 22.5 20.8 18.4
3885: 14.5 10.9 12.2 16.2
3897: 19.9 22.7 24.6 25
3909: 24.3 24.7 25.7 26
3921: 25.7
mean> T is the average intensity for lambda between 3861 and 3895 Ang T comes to 19.7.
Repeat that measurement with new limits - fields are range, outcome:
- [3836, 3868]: 21.7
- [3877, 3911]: 19.2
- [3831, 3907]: 20.1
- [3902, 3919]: 25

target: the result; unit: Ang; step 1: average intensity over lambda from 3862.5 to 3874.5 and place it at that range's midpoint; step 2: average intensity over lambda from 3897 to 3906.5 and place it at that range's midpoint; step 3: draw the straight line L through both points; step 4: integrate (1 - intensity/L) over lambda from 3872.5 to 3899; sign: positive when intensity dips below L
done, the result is 7.1 Ang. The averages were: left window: 24.7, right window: 23.3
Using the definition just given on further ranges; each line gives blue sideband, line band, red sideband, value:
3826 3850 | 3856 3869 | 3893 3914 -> -3.61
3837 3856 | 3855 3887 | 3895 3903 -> -1.90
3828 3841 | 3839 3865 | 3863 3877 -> -4.84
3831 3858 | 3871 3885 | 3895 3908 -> 0.25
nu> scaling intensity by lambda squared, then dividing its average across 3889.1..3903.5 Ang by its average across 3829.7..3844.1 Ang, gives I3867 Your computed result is 1.34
